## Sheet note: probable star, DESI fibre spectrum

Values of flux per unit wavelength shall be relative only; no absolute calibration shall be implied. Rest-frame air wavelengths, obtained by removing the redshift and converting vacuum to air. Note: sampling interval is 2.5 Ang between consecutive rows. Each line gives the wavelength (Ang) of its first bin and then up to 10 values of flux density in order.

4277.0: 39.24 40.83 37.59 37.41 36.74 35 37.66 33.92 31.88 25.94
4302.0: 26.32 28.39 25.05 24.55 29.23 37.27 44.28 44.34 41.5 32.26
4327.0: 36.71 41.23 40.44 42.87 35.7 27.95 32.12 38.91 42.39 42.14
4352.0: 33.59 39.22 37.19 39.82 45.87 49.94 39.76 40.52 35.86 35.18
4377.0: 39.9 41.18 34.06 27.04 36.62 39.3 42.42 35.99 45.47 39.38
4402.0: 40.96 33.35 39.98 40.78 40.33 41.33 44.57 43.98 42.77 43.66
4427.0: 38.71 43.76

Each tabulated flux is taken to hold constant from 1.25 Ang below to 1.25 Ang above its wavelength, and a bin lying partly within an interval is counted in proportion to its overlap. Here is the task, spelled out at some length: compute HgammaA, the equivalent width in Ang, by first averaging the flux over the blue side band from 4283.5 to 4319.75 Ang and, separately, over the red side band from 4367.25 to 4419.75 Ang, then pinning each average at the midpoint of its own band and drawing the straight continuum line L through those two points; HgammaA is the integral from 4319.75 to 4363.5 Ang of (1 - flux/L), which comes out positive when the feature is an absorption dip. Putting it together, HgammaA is -3.6 Ang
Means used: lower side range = 32.9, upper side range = 38.9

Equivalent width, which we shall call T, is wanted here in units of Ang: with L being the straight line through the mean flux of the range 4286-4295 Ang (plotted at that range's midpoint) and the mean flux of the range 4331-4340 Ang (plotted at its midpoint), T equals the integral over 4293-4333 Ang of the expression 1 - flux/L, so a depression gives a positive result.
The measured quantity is 3.0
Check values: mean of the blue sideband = 36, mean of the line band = 33.9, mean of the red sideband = 37.4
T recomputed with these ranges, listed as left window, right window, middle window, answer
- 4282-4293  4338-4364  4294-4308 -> 3.29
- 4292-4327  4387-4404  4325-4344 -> -0.88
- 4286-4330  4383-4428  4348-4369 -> -2.27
